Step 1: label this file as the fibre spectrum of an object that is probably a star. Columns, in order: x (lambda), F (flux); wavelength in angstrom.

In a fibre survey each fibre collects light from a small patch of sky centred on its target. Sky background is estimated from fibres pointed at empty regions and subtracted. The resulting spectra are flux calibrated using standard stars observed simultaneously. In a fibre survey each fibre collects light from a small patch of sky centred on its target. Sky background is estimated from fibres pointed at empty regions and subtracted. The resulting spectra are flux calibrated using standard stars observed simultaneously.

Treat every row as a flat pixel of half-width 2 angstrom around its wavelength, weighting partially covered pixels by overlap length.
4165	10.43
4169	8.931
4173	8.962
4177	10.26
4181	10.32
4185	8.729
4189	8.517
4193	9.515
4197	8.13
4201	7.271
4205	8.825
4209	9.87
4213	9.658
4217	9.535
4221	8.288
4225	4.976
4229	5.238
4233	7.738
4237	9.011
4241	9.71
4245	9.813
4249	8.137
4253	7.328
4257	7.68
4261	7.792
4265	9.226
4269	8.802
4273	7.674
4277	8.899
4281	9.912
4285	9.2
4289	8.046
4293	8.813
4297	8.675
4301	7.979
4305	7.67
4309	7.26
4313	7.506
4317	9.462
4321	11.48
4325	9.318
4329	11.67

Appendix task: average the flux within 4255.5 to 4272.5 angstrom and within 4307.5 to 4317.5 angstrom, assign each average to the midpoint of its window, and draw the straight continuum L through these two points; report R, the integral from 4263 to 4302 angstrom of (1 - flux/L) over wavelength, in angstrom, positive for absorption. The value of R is -2.7 angstrom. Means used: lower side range 8.33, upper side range 7.91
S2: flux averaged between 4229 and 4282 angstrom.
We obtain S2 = 8.44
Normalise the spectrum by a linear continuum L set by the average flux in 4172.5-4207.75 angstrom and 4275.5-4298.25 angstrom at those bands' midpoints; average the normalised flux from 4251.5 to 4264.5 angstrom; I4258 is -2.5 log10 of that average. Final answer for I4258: 0.149 mag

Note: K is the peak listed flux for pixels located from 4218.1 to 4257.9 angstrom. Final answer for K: 9.813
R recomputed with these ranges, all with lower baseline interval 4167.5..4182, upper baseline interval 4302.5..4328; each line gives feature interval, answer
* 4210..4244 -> 4.4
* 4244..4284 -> 2.7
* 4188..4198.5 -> 0.8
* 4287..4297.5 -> 0.6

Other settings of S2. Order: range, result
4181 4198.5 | 8.92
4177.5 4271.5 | 8.46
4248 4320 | 8.38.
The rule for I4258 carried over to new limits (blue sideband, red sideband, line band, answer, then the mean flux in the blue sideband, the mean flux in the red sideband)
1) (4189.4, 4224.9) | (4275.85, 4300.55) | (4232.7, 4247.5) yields -0.05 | 8.66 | 8.87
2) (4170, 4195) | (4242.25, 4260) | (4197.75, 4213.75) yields 0.02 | 9.37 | 8.28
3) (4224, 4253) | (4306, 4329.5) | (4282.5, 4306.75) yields 0.05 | 7.87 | 9.23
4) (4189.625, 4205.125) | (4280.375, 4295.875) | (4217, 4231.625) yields 0.26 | 8.4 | 8.89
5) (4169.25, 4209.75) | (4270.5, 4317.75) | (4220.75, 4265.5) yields 0.11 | 9.01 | 8.4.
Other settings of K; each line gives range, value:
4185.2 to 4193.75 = 9.515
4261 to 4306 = 9.912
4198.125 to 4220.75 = 9.87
